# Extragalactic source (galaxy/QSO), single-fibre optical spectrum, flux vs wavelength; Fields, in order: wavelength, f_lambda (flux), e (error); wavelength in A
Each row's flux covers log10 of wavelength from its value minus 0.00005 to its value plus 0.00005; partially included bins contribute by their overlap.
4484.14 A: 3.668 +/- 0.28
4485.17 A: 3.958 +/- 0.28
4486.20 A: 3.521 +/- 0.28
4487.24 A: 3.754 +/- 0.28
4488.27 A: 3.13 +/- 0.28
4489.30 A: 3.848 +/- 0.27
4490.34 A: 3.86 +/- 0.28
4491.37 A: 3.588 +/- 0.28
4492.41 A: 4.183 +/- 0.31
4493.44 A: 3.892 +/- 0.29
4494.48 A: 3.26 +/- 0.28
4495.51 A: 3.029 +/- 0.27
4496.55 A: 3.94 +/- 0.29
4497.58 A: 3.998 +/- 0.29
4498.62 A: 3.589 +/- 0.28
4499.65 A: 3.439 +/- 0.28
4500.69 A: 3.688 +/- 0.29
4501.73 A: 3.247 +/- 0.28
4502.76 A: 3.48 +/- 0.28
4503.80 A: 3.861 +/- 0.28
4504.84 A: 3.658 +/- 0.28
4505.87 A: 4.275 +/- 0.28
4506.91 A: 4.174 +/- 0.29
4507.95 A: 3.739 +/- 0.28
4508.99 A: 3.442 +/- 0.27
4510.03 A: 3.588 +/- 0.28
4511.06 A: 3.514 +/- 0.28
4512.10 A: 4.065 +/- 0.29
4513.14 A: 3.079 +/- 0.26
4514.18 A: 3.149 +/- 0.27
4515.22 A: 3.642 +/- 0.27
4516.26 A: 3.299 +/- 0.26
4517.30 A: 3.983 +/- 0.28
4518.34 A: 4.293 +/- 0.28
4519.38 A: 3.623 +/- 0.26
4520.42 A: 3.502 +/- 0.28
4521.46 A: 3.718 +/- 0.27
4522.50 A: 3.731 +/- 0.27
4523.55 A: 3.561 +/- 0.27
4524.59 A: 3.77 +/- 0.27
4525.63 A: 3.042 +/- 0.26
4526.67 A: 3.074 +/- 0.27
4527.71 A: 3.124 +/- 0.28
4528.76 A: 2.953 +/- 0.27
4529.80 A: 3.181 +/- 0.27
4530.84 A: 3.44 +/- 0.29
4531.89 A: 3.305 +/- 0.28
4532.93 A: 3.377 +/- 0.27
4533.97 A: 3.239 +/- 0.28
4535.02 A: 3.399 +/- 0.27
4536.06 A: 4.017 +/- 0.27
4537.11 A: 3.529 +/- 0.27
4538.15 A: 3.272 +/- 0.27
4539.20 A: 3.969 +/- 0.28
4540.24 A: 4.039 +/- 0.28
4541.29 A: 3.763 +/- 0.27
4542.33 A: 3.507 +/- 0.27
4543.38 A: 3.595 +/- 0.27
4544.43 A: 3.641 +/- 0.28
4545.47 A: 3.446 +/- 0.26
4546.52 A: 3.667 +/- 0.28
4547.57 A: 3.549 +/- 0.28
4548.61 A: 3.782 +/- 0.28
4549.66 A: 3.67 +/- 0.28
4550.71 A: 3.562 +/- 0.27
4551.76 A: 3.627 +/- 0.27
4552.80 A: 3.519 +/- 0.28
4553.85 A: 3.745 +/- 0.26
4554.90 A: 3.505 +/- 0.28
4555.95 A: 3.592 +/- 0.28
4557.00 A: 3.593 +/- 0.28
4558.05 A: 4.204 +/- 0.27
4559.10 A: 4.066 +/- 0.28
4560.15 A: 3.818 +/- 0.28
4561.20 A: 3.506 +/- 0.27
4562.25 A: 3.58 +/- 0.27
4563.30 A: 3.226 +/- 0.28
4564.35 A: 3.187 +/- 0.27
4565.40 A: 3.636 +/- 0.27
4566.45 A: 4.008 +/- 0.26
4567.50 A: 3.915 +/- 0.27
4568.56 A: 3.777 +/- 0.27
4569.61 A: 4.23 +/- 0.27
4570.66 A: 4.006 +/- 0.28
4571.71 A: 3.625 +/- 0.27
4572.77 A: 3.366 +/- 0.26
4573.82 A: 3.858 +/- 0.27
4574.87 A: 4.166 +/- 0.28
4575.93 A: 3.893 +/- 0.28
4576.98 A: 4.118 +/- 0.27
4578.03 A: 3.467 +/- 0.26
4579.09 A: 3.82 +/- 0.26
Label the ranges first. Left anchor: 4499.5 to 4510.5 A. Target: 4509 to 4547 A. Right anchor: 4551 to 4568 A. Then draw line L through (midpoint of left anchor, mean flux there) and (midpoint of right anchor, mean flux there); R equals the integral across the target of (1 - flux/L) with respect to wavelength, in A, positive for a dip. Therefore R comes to 1.6 A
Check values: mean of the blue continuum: 3.7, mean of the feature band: 3.53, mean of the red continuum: 3.67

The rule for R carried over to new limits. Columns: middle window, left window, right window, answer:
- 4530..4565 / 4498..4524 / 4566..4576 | 1.77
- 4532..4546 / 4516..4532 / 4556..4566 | -0.17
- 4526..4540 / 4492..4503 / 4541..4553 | 0.88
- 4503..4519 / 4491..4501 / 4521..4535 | -0.91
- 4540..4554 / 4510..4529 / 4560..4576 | -0.01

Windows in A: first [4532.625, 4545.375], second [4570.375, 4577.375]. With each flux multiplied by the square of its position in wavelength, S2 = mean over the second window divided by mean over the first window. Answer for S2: 1.08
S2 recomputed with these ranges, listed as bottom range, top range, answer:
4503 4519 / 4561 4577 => 1.04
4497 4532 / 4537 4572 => 1.05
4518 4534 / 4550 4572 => 1.10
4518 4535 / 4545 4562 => 1.09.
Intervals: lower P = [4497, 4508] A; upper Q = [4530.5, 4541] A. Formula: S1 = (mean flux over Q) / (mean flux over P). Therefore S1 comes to 1.0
